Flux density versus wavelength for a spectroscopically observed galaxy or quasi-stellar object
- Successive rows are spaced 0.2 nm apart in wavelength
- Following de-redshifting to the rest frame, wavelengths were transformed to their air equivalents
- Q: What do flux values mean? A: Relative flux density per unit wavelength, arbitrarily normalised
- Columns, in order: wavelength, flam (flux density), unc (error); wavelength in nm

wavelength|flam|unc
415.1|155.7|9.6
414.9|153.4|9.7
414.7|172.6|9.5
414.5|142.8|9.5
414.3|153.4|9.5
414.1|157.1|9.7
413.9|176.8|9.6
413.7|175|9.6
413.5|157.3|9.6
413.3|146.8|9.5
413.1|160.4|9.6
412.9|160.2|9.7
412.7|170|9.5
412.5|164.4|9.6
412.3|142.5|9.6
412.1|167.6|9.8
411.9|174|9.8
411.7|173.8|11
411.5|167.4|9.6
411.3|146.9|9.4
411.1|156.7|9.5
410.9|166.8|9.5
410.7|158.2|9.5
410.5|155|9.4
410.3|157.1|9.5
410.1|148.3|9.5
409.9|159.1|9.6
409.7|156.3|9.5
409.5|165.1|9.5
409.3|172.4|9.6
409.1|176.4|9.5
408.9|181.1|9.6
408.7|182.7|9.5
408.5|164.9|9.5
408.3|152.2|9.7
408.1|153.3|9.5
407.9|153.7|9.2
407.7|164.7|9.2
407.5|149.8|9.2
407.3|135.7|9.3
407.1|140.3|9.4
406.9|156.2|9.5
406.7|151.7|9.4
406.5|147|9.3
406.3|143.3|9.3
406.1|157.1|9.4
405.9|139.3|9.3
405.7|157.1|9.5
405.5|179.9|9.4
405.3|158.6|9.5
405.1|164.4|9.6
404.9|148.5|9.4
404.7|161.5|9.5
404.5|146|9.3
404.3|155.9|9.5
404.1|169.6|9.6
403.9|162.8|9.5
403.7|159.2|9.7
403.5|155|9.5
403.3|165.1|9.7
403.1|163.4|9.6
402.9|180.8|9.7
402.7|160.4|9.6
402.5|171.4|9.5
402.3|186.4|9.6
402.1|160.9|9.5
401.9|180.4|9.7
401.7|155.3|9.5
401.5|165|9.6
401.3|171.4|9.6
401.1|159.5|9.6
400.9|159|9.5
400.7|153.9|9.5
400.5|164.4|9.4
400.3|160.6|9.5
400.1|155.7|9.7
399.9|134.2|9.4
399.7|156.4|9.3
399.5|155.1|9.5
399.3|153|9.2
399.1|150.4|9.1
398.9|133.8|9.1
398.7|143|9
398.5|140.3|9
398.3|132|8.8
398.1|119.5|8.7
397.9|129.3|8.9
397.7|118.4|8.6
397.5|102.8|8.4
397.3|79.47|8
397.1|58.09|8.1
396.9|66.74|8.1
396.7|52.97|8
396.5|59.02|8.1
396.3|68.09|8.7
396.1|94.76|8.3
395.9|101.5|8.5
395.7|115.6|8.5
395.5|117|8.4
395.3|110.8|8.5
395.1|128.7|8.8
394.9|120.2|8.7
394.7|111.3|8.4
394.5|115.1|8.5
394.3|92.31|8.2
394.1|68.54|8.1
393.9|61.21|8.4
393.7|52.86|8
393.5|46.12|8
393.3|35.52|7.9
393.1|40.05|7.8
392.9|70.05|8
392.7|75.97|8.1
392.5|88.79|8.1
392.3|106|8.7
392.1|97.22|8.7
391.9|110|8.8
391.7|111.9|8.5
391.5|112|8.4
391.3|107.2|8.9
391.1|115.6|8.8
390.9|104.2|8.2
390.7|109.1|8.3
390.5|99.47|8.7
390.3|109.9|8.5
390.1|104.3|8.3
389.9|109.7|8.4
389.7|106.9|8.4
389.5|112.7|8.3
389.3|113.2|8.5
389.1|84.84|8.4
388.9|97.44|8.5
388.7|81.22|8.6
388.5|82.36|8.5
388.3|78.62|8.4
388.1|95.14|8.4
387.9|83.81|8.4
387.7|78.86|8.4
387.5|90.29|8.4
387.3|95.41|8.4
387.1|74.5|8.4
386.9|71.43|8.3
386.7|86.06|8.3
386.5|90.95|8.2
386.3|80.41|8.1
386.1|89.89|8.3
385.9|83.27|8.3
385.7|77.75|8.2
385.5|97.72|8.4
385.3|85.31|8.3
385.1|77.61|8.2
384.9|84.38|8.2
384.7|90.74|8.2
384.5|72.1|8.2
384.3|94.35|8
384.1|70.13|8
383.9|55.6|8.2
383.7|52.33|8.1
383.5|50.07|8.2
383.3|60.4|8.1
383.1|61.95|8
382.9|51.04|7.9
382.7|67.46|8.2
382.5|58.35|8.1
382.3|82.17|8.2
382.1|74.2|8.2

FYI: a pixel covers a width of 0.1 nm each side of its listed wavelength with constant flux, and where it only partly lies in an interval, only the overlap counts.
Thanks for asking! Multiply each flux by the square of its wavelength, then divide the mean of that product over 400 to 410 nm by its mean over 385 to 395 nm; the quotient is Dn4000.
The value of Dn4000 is 1.93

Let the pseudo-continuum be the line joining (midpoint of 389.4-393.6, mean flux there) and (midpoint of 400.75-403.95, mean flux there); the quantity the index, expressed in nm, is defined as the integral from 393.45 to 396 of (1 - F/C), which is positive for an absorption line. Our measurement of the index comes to 0.43 nm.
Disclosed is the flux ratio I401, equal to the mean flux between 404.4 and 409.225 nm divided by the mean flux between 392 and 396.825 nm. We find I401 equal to 1.9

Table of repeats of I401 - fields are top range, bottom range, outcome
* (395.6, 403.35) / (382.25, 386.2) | 1.85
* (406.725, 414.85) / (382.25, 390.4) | 1.94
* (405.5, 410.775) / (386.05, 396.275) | 1.70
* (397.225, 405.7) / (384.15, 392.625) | 1.64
